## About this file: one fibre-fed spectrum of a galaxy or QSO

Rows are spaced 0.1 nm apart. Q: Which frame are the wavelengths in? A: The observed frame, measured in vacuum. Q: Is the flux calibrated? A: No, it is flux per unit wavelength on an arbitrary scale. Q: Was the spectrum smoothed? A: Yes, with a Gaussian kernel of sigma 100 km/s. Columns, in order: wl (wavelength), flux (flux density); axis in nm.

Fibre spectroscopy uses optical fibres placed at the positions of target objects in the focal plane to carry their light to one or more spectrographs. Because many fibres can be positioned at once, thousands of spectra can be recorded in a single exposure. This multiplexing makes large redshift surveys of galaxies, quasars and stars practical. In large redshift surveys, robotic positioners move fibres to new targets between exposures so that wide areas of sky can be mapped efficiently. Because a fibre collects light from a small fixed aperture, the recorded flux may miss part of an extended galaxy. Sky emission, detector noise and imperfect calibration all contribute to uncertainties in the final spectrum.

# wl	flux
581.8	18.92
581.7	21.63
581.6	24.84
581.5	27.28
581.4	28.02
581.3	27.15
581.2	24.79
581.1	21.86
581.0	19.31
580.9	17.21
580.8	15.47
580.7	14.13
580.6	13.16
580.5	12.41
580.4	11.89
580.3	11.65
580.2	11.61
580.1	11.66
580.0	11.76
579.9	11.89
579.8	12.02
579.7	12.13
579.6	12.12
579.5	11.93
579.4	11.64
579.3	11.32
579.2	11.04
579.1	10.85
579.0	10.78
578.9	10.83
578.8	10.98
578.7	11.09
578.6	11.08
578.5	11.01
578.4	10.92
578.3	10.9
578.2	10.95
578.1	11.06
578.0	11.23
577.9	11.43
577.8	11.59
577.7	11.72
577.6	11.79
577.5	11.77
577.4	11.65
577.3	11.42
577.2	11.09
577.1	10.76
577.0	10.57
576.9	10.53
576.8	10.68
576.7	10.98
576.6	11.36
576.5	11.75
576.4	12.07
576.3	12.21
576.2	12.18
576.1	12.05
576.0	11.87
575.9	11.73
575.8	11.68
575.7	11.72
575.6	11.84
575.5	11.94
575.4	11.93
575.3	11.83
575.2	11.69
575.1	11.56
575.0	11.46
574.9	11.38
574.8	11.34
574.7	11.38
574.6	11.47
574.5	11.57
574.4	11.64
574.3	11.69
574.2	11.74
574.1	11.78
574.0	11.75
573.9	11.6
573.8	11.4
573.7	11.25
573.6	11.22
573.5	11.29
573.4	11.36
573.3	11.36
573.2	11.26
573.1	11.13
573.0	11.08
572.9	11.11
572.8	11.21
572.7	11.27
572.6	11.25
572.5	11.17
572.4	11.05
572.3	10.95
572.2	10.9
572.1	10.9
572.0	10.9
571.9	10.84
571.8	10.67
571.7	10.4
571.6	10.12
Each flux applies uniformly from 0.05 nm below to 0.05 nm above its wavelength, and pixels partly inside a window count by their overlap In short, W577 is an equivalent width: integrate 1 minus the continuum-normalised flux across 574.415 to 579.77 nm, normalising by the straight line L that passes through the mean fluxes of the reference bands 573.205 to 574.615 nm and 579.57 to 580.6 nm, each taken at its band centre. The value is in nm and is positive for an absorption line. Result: 0.14 nm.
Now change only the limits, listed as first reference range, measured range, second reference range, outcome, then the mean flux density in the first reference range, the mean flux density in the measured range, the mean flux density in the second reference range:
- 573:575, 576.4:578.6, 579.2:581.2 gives 0.255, 11.4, 11.2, 13.7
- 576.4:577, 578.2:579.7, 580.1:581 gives 0.167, 11.1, 11.2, 13.7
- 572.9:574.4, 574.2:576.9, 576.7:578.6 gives -0.081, 11.4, 11.6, 11.2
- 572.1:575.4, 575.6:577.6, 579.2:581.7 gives 0.283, 11.4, 11.5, 16.1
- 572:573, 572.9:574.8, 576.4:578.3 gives -0.052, 11.1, 11.4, 11.3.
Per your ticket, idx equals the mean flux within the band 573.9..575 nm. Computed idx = 11.6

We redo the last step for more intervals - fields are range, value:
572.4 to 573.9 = 11.2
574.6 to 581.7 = 13.1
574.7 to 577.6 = 11.5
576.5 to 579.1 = 11.1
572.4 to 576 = 11.5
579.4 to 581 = 12.9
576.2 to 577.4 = 11.3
